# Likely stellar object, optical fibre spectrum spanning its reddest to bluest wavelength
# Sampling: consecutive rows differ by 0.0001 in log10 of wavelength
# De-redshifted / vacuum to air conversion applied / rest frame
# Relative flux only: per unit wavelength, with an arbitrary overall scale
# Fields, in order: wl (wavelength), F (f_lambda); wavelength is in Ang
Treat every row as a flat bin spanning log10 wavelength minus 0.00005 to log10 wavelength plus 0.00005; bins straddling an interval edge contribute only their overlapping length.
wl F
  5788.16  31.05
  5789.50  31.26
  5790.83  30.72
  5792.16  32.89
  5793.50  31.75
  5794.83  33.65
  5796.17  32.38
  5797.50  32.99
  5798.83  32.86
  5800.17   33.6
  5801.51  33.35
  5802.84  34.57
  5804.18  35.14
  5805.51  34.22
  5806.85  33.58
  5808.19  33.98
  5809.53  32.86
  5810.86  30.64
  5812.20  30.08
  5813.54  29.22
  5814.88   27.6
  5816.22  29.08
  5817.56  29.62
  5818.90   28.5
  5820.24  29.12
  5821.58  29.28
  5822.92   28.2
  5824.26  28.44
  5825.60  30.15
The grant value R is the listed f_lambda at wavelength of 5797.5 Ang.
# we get 32.99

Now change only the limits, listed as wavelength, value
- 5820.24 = 29.12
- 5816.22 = 29.08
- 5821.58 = 29.28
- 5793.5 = 31.75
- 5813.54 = 29.22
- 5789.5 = 31.26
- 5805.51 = 34.22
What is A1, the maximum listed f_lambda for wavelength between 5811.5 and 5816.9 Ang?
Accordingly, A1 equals 30.08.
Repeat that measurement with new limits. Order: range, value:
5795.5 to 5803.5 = 34.57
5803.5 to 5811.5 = 35.14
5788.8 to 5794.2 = 32.89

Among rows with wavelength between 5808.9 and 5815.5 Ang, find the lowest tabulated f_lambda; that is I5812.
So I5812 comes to 27.6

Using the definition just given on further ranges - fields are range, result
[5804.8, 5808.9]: 33.58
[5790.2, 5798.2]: 30.72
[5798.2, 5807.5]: 32.86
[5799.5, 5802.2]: 33.35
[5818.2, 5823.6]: 28.2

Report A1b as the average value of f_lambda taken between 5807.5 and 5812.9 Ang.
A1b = 31.9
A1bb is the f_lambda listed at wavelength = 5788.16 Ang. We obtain 31.05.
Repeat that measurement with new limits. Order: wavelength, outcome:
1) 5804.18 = 35.14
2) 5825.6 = 30.15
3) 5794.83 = 33.65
